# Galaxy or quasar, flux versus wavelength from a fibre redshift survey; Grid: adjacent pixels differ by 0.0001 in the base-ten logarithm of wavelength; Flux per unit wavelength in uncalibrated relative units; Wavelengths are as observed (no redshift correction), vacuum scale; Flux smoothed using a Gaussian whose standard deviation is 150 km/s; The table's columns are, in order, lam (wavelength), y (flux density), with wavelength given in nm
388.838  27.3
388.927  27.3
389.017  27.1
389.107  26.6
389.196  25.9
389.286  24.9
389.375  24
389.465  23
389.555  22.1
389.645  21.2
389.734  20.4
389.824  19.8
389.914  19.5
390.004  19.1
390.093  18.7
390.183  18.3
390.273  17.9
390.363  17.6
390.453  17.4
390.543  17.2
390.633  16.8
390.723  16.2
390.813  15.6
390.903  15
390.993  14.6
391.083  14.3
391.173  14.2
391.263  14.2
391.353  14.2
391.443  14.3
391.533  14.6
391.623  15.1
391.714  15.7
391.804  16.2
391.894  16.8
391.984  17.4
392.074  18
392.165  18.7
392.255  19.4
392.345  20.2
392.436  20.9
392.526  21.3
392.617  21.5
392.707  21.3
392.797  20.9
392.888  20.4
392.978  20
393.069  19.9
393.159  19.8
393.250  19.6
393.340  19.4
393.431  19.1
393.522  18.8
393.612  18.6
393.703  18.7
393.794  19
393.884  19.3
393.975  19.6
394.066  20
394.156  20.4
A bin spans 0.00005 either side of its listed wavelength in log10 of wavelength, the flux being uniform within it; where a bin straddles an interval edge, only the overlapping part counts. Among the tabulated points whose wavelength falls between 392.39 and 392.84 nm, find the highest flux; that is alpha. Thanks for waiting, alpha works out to 21.5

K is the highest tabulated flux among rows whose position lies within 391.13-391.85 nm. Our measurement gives 16.2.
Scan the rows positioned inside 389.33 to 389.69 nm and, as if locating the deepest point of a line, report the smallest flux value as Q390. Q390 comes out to 21.2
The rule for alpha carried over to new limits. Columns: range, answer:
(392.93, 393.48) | 20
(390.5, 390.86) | 17.2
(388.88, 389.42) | 27.3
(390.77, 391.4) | 15.6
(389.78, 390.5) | 19.8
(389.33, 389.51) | 24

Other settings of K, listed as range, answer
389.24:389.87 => 24.9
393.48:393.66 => 18.8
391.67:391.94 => 16.8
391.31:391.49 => 14.3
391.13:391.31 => 14.2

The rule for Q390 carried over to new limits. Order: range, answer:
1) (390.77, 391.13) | 14.3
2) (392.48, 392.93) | 20.4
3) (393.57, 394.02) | 18.6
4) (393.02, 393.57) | 18.8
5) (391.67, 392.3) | 15.7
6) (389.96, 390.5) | 17.4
